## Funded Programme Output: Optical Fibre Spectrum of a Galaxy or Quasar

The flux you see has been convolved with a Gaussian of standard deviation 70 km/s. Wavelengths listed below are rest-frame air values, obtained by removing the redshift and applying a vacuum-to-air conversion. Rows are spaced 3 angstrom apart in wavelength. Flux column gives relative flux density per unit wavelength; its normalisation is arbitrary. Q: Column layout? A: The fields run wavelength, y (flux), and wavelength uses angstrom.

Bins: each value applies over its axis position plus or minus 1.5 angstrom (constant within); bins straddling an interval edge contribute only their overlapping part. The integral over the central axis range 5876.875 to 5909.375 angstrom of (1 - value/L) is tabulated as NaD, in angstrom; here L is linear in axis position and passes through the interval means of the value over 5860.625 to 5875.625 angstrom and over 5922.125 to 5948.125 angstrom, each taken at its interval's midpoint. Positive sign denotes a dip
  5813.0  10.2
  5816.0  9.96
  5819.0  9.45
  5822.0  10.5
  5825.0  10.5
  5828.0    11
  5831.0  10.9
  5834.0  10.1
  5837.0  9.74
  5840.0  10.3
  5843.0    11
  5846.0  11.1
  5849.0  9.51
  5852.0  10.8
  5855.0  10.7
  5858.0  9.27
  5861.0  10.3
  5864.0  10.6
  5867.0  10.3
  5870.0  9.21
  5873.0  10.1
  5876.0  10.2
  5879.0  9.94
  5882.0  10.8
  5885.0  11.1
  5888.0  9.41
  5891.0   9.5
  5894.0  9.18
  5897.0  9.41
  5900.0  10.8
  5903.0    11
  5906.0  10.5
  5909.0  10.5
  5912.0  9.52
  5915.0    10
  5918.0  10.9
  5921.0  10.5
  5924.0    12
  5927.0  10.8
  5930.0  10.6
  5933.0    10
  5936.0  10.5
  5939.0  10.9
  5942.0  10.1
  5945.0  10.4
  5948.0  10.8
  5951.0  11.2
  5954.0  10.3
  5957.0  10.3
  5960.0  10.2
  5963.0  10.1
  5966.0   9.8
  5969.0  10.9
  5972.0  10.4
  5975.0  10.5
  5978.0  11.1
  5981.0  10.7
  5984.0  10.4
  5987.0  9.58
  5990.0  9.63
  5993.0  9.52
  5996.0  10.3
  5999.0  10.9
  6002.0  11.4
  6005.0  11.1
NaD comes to 0.4 angstrom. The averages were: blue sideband 10.1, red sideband 10.7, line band 10.2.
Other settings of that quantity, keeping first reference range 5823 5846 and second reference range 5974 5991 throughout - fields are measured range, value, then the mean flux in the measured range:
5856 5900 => 2.1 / 9.99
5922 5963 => -0.8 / 10.6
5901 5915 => 0.1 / 10.4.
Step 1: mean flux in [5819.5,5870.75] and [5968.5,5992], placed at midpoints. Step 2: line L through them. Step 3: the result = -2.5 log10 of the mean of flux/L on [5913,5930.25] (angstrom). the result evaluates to -0.04 mag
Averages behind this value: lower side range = 10.3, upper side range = 10.4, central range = 10.8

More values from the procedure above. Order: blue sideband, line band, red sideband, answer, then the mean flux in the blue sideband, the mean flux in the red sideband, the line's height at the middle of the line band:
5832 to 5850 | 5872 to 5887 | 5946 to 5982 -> -0.002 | 10.3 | 10.5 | 10.4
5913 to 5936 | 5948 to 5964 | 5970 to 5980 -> 0.021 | 10.6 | 10.7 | 10.7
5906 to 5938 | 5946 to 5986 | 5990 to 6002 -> -0.011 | 10.5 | 10.3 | 10.4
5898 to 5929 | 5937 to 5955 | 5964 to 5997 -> -0.018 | 10.6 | 10.3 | 10.4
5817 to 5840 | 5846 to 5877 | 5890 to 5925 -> 0.017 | 10.3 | 10.3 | 10.3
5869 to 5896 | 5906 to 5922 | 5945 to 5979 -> -0.014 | 9.94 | 10.5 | 10.2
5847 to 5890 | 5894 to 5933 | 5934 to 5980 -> -0.014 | 10.2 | 10.5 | 10.3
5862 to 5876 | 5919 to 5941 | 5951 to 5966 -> -0.055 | 10.1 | 10.3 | 10.2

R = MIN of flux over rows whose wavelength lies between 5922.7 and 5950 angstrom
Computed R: 10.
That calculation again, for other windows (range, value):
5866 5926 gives 9.18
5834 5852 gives 9.51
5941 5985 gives 9.8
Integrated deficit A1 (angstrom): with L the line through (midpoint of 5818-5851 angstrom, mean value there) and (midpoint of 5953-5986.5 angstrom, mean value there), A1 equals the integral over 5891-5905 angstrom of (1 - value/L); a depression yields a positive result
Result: 0.5 angstrom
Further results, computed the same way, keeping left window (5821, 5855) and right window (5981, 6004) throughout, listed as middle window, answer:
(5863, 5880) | 0.7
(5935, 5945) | -0.1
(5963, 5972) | 0.0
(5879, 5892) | 0.3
